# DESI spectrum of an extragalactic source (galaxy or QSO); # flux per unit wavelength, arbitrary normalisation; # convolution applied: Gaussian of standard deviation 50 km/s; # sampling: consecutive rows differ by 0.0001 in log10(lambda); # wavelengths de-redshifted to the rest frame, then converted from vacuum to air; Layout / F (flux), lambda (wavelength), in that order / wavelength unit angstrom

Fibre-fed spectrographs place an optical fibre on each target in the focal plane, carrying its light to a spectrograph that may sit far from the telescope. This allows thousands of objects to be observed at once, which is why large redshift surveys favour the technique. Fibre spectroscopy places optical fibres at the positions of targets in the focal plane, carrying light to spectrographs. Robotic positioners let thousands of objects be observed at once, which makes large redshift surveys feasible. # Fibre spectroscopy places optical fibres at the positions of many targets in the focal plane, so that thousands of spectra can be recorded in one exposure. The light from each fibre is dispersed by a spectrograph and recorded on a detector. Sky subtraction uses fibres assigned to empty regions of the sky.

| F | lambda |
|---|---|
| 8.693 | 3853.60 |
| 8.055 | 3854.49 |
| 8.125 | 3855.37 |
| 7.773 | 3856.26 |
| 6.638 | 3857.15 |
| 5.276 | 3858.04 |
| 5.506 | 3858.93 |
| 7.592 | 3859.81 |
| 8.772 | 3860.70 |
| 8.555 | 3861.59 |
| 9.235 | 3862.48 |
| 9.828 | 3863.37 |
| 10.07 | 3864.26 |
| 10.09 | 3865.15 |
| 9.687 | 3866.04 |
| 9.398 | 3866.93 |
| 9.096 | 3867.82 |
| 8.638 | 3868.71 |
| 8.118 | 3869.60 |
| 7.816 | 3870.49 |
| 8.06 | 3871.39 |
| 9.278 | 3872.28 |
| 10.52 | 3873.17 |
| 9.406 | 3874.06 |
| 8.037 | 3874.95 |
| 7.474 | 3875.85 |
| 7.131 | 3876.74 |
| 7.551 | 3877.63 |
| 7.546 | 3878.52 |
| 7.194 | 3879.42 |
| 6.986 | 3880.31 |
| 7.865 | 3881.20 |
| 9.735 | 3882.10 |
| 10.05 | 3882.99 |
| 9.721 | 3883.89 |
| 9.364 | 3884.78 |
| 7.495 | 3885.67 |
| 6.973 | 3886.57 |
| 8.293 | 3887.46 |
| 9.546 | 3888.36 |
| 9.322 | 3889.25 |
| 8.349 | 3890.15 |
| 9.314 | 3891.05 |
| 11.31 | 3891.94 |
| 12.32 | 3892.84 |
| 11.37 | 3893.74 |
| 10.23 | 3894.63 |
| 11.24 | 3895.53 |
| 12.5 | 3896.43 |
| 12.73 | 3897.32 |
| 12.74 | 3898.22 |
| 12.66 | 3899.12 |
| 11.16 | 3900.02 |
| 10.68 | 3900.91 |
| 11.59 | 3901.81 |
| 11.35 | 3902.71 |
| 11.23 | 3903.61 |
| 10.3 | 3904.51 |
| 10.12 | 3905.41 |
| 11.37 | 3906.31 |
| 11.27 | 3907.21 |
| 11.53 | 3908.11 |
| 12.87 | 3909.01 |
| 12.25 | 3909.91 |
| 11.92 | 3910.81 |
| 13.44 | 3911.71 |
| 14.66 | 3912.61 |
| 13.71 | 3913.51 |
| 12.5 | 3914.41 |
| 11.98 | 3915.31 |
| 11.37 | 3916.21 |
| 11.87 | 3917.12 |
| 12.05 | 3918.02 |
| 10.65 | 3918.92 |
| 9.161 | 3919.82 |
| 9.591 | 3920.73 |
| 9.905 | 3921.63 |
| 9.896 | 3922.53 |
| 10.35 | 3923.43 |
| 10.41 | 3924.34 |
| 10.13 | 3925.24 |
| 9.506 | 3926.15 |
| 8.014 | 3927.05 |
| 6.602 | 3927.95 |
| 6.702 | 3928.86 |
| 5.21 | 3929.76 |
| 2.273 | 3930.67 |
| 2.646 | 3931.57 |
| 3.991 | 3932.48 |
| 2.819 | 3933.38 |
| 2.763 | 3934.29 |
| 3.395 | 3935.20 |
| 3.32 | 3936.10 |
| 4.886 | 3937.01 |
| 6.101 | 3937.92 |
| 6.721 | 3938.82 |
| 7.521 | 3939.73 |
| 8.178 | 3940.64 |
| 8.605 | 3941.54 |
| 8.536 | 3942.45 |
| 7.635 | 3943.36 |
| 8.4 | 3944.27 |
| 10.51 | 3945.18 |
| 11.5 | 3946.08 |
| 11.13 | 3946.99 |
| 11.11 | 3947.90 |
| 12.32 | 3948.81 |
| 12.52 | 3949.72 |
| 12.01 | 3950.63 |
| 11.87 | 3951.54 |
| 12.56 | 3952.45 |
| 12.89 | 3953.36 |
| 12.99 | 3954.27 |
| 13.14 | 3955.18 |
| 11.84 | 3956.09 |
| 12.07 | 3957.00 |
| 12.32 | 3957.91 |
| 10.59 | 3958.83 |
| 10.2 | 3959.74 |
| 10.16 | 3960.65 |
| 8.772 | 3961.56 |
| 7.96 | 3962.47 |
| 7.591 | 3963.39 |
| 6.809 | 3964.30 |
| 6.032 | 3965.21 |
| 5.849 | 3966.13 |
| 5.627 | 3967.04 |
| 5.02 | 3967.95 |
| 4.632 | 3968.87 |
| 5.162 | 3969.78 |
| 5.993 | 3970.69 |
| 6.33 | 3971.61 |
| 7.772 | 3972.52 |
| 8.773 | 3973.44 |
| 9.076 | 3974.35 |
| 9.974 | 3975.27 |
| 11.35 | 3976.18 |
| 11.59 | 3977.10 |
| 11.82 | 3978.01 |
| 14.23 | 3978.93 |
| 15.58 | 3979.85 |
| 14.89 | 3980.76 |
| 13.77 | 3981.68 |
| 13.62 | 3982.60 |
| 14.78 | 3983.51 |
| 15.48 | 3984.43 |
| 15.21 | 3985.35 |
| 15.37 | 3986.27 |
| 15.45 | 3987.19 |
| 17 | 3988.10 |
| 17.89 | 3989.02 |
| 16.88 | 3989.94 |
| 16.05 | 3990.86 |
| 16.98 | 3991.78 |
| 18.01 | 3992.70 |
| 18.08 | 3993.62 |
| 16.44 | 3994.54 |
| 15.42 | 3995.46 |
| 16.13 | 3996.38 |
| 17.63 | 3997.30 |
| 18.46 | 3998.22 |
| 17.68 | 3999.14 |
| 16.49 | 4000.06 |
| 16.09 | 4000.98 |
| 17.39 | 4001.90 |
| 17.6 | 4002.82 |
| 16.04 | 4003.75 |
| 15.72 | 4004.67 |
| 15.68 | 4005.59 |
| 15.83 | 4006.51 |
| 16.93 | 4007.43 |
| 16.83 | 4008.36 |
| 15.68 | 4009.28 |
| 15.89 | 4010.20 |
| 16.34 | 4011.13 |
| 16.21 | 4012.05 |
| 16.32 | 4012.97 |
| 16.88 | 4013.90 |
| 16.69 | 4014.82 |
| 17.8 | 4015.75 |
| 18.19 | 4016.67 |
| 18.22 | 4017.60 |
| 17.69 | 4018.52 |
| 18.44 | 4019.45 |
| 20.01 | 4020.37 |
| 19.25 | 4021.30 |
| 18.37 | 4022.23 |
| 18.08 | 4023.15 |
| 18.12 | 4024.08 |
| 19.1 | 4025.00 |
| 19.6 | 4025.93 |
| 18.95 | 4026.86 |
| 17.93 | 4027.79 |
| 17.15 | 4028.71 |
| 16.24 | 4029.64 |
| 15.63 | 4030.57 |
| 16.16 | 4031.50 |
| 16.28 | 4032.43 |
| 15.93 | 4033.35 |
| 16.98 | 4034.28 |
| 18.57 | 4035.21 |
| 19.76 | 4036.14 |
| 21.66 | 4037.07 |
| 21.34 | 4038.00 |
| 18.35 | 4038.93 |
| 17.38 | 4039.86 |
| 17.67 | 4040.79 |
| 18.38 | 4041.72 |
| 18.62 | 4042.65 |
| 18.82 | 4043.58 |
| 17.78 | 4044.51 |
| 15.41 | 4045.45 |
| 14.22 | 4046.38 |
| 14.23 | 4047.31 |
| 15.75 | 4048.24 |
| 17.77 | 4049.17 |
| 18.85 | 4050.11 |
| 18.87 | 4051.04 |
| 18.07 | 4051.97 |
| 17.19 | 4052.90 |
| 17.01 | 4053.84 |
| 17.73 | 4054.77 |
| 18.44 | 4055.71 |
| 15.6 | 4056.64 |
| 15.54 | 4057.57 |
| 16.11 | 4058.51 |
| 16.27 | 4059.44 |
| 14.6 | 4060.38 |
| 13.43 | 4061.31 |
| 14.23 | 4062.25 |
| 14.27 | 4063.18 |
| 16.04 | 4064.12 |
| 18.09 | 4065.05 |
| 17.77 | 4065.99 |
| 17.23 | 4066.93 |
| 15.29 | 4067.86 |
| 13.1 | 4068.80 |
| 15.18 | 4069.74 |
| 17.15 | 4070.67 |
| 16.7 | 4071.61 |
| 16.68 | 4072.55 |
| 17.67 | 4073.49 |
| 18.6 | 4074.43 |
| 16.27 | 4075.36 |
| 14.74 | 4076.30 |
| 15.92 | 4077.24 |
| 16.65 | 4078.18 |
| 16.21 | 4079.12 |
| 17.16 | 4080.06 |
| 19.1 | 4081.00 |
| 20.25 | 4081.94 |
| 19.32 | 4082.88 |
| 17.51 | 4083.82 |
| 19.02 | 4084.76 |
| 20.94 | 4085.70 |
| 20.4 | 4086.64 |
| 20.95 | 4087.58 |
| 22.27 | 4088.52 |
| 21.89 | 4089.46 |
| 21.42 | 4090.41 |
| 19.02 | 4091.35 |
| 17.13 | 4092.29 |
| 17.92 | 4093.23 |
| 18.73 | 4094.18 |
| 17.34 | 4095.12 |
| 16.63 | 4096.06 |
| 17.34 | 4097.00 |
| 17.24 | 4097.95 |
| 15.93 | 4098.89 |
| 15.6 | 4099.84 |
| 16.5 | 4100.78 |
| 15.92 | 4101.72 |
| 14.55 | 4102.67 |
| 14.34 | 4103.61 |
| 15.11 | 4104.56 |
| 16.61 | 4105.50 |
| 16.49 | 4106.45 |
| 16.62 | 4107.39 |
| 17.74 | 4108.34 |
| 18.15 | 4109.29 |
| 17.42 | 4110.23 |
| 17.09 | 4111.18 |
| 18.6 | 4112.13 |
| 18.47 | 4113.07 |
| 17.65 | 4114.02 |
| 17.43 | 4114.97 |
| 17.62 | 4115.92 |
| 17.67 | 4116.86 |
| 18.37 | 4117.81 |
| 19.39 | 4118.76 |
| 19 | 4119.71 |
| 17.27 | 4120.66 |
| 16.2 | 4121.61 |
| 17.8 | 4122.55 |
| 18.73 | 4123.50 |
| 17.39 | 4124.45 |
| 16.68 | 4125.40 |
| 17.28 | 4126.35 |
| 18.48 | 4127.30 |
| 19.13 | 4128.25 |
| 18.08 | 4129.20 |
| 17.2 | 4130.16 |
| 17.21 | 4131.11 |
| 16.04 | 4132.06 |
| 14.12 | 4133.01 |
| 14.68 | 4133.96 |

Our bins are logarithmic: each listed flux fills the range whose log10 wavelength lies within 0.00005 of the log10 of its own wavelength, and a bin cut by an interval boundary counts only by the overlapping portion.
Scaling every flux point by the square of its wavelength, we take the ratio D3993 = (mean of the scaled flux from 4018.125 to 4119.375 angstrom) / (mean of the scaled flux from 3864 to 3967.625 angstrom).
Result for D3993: 2.0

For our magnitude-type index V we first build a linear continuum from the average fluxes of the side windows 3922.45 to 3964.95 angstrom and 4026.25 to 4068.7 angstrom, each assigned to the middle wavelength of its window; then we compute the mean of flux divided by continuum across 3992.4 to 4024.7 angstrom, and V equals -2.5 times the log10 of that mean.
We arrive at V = -0.23 mag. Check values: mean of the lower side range 8.65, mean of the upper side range 17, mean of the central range 17.2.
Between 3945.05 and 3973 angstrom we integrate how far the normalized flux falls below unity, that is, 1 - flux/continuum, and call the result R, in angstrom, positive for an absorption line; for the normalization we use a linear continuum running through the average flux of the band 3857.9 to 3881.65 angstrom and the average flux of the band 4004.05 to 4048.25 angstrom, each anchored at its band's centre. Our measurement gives 8.1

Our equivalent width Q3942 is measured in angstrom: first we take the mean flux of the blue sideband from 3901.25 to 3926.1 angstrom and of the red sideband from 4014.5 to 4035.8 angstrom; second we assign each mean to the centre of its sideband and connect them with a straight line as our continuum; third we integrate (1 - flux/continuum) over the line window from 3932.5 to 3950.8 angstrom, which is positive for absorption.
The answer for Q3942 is 7.3 angstrom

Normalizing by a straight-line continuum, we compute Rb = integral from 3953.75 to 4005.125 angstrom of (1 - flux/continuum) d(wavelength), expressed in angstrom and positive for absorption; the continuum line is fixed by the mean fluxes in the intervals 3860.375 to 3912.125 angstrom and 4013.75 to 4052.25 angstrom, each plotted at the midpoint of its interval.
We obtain 8.2 angstrom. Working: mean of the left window 9.88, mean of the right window 17.8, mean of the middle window 12.7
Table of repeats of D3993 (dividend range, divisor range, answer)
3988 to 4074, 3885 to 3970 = 1.89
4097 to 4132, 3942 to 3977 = 1.97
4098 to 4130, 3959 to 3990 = 1.72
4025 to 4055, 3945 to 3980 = 1.86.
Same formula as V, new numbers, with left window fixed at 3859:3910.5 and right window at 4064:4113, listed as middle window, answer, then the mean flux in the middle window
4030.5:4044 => -0.17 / 18.2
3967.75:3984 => 0.27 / 10.3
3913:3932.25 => 0.20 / 9.22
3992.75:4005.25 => -0.20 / 16.9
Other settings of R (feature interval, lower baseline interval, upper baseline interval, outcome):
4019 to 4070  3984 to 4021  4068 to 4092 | 0.9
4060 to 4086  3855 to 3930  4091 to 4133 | -1.3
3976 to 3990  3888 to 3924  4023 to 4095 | -0.2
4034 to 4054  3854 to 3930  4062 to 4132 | -3.1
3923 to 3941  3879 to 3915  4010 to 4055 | 9.3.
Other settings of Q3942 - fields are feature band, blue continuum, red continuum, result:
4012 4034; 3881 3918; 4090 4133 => -4.42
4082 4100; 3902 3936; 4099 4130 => -2.81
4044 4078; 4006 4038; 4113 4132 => 2.62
